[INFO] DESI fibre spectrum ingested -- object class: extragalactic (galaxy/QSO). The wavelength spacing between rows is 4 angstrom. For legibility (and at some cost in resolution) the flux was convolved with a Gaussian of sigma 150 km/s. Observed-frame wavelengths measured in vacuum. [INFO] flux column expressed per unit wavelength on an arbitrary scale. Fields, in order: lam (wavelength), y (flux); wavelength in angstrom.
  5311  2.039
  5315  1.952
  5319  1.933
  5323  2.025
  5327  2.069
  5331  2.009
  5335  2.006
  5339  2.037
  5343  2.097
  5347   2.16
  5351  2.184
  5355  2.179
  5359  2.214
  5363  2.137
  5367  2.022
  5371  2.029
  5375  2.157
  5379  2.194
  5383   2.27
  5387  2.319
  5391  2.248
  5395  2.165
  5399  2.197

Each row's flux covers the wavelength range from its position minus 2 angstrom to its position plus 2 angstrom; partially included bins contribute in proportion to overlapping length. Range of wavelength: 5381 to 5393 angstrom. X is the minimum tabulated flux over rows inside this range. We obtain 2.248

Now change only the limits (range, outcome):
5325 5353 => 2.006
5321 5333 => 2.009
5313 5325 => 1.933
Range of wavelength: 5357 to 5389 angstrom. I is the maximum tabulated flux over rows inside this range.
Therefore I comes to 2.319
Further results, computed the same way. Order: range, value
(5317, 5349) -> 2.16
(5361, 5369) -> 2.137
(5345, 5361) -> 2.214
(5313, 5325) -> 2.025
